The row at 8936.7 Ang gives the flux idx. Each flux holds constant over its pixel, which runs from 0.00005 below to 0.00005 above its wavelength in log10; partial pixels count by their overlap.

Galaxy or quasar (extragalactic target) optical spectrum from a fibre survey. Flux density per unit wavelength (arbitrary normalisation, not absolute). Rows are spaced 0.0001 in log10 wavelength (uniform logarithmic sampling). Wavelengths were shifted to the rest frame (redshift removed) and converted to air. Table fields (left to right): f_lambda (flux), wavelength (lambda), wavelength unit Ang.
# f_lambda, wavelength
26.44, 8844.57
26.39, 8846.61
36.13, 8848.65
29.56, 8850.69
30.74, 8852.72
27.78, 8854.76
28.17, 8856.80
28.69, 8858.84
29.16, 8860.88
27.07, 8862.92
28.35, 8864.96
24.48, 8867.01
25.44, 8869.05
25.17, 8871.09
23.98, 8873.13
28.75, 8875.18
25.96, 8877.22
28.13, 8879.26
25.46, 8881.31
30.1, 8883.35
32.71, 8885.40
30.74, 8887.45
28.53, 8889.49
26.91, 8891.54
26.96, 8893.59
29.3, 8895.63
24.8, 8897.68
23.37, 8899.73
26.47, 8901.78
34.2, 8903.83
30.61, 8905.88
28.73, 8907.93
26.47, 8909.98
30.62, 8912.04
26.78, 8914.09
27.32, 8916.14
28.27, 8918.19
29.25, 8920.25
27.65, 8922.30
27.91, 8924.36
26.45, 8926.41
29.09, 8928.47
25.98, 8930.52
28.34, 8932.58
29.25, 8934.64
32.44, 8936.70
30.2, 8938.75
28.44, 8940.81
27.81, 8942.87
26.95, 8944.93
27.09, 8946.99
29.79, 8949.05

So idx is 32.44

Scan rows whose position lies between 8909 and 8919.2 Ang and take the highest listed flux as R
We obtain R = 30.62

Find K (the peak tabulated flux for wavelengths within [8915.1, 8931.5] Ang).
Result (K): 29.25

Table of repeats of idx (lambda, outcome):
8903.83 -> 34.2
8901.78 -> 26.47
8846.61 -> 26.39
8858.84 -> 28.69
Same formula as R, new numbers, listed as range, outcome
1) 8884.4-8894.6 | 32.71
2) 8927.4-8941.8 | 32.44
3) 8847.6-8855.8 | 36.13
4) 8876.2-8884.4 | 30.1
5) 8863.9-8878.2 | 28.75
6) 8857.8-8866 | 29.16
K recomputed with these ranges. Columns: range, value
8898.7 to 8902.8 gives 26.47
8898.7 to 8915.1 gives 34.2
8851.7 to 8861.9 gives 30.74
